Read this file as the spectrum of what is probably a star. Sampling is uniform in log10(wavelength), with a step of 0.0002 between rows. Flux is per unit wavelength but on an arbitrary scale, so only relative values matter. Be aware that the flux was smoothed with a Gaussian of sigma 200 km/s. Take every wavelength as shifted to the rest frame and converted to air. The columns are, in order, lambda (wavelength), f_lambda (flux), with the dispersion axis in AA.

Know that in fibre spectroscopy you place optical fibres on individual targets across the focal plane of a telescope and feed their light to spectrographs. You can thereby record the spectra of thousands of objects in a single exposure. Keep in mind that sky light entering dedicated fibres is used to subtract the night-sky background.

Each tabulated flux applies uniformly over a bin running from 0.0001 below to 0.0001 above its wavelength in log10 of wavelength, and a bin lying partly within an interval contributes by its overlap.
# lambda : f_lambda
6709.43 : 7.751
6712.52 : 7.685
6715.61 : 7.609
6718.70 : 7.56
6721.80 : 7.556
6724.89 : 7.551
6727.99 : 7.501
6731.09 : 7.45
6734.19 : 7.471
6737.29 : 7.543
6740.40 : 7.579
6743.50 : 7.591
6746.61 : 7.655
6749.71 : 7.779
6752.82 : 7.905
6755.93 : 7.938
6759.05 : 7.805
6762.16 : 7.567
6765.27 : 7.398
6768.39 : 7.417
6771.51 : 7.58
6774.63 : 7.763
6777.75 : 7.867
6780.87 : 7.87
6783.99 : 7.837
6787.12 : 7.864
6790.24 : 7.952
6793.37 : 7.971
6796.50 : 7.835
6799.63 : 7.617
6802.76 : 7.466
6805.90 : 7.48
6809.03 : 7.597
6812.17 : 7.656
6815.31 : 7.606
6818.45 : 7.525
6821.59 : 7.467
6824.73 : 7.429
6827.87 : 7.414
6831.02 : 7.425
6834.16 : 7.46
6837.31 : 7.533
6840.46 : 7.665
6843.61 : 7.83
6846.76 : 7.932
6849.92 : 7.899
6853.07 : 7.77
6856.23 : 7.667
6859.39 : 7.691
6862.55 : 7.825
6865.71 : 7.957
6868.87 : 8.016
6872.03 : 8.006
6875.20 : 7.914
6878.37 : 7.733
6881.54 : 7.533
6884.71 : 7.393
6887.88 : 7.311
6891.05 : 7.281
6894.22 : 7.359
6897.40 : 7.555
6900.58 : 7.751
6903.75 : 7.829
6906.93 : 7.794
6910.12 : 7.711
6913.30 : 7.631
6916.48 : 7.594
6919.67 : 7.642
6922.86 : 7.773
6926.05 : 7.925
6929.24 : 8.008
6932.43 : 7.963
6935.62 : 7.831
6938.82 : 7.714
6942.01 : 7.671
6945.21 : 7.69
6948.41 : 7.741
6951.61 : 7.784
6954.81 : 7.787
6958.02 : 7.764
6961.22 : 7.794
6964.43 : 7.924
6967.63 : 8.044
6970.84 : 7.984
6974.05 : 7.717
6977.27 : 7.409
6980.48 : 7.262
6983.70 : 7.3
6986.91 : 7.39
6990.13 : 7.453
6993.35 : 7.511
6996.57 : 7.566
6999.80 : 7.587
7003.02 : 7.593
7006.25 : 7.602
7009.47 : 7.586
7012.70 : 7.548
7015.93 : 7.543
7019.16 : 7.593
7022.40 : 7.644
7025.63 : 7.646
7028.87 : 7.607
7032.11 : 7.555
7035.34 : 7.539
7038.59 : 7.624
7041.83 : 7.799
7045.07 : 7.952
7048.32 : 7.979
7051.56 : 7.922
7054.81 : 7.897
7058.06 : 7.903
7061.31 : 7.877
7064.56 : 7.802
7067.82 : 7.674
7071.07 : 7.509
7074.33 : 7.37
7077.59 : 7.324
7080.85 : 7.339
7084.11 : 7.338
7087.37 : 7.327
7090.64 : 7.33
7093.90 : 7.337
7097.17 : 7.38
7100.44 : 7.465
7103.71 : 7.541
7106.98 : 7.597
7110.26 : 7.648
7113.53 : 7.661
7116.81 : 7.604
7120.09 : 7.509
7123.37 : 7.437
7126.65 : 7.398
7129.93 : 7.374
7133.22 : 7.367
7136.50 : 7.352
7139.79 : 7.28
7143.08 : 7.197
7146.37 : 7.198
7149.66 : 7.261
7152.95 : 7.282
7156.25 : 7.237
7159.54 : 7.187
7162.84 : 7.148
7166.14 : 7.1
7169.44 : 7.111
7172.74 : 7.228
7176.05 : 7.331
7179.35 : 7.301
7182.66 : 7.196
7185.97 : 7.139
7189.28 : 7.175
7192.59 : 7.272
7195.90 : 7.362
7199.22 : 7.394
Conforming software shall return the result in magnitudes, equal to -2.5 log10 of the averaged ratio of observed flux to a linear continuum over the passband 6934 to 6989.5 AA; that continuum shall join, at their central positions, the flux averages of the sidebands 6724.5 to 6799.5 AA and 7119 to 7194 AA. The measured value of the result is -0.03 mag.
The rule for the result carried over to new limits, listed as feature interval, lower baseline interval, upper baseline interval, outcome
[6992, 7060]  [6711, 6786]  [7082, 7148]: -0.03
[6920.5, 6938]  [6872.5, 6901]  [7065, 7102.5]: -0.05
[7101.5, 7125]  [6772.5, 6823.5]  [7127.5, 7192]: -0.04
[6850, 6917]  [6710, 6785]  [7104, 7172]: -0.02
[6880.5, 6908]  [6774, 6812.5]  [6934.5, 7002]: 0.02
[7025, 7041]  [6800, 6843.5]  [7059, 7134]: -0.01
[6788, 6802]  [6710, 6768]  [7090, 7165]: -0.03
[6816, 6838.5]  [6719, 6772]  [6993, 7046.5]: 0.02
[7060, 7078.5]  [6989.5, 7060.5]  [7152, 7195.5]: -0.01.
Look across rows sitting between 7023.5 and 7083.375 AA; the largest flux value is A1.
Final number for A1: 7.979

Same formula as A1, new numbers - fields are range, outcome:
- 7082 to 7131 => 7.661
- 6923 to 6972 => 8.044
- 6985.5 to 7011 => 7.602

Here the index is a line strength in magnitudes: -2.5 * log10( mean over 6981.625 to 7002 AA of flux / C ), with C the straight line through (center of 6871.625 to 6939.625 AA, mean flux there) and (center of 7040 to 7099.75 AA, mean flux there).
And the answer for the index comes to 0.026 mag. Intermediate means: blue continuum 7.69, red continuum 7.61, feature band 7.47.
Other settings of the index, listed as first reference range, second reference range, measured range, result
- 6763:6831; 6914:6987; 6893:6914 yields 0.005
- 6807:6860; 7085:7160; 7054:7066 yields -0.061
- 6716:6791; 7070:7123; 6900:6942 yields -0.031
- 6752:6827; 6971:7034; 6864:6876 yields -0.049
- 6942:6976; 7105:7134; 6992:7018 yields 0.022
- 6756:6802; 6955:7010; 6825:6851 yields 0.011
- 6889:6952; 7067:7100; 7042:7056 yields -0.066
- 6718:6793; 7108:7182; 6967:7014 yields -0.014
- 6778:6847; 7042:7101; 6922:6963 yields -0.025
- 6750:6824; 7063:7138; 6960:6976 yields -0.045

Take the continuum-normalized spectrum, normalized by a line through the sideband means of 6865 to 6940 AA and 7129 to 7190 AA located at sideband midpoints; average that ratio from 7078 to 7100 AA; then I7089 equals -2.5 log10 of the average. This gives 0.00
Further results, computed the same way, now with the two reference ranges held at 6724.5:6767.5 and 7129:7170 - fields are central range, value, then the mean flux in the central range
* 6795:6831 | 0.00 mag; 7.55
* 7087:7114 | -0.03 mag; 7.48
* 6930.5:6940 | -0.06 mag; 7.85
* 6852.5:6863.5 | -0.03 mag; 7.73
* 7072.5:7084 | -0.01 mag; 7.34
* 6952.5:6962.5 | -0.05 mag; 7.78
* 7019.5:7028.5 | -0.04 mag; 7.63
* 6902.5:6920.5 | -0.03 mag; 7.7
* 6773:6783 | -0.03 mag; 7.84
